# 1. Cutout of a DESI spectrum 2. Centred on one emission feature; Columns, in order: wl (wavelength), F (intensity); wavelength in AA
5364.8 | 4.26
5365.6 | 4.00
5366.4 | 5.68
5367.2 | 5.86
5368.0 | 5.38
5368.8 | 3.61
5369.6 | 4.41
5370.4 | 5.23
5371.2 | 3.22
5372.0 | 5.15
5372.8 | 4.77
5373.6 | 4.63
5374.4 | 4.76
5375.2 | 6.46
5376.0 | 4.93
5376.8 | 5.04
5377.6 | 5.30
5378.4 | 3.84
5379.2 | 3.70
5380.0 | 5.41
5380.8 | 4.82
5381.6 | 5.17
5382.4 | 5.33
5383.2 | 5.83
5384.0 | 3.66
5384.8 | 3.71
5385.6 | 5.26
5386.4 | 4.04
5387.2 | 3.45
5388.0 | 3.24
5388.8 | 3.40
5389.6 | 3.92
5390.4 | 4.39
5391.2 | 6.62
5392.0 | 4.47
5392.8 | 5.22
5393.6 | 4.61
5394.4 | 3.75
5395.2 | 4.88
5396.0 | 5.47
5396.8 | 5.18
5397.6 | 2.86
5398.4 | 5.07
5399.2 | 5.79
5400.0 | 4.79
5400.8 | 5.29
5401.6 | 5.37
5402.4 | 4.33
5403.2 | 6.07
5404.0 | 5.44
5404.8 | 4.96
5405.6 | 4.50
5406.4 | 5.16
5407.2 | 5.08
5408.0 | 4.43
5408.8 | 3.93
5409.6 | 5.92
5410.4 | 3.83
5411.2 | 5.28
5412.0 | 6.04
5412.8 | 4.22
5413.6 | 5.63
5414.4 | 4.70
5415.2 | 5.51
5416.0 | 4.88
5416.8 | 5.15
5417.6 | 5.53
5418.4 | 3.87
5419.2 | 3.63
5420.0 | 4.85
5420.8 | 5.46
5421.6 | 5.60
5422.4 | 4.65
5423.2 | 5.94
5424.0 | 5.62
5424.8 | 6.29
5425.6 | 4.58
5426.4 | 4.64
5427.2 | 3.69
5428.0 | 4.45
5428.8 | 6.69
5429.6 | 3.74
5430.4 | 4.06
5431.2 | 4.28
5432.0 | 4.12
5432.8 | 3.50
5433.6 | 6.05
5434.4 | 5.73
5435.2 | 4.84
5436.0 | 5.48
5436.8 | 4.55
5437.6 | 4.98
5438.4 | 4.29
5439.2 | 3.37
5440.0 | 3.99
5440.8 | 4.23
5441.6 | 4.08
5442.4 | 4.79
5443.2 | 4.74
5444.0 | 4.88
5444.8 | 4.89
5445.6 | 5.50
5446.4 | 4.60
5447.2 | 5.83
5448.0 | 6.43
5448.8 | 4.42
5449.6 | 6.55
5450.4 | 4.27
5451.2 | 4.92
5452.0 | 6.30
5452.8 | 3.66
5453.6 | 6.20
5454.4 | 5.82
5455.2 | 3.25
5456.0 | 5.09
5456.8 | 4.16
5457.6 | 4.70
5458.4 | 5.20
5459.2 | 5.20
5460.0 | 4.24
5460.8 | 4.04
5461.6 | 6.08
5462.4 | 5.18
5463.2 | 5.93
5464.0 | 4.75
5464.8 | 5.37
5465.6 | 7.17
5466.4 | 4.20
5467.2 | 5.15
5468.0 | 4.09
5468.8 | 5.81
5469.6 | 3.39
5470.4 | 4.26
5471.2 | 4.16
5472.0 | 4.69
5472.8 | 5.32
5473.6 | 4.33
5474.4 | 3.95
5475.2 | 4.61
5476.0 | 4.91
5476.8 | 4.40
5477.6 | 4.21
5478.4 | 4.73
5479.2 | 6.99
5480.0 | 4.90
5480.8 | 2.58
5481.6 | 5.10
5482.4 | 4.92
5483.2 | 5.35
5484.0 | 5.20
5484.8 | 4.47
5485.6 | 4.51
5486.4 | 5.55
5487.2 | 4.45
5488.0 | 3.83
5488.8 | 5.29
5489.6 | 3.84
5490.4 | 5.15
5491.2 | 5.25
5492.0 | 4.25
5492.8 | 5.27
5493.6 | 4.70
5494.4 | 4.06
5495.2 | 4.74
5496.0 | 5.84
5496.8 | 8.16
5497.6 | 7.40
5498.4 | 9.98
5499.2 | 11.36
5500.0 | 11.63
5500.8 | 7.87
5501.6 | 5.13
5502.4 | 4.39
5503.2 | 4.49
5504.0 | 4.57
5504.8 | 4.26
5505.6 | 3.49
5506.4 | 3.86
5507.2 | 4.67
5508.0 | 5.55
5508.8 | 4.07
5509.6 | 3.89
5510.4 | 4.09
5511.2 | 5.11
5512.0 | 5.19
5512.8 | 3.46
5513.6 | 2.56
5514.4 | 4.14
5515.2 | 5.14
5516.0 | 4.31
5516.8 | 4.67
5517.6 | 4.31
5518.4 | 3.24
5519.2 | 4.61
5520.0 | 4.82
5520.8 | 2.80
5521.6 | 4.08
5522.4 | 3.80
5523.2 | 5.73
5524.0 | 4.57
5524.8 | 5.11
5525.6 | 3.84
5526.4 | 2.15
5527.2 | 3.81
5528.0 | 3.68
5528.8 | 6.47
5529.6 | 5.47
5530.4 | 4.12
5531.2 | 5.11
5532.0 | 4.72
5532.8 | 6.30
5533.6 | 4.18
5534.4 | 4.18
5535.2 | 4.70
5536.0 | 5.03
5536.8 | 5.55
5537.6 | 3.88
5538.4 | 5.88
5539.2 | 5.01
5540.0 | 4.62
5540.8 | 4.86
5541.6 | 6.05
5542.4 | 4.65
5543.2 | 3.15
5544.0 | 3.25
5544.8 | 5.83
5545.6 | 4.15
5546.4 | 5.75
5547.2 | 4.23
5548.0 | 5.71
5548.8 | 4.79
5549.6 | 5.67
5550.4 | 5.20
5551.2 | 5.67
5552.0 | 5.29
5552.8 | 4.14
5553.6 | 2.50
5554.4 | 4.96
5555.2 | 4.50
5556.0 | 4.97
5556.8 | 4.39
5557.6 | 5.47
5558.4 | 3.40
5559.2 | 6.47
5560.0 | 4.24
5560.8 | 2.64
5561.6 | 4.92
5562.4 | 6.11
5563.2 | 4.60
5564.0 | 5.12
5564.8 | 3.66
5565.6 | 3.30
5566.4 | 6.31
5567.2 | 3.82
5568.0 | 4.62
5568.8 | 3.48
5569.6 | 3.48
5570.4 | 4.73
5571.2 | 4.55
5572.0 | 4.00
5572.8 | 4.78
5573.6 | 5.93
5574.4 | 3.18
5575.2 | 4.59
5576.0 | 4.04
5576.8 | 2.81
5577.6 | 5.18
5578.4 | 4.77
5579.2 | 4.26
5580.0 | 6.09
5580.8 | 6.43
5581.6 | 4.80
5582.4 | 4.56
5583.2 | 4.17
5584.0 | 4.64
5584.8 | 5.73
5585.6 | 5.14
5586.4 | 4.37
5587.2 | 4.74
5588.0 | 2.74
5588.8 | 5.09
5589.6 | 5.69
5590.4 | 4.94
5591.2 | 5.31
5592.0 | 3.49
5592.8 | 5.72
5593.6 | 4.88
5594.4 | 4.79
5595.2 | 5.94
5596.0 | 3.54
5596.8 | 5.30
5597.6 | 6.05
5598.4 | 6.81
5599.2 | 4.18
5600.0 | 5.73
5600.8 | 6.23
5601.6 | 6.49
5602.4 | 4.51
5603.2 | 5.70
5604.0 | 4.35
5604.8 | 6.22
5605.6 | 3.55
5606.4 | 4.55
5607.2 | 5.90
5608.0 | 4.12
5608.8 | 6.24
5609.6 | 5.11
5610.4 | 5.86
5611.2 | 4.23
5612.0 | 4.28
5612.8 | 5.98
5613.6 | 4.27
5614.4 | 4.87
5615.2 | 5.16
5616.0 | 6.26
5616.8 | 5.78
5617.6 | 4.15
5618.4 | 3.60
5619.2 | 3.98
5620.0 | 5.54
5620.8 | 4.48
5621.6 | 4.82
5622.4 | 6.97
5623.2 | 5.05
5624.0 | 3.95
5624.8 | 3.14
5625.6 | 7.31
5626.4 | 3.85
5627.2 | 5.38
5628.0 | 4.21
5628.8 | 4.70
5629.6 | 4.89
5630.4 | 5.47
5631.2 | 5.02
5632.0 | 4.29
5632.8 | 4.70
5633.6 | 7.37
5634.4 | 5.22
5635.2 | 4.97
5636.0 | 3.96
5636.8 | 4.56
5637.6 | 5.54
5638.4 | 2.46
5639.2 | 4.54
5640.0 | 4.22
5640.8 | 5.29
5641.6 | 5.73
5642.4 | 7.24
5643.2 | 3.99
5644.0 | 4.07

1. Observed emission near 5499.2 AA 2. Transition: H-beta 4861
